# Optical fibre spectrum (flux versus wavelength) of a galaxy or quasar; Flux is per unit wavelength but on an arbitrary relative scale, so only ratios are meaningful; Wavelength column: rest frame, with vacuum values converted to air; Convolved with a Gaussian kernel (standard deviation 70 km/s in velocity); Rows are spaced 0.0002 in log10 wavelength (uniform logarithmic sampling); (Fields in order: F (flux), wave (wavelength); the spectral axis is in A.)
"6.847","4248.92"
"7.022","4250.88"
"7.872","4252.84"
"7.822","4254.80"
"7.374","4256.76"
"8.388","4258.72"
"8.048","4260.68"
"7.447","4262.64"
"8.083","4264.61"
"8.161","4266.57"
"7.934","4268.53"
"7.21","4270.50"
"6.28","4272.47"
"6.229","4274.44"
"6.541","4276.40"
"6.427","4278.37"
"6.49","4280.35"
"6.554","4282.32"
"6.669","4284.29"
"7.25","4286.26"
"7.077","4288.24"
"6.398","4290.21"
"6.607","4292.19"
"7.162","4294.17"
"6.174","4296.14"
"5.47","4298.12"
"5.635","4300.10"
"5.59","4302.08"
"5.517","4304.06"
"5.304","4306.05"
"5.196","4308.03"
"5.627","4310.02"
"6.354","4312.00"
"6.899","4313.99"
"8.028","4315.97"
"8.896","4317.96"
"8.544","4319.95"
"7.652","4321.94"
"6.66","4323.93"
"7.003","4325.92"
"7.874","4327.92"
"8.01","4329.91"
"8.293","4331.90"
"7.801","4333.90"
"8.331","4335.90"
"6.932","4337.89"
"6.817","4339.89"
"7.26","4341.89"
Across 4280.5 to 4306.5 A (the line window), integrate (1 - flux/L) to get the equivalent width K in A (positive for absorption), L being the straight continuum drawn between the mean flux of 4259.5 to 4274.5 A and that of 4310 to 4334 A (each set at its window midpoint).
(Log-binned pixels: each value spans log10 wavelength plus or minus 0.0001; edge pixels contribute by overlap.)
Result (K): 4.3 A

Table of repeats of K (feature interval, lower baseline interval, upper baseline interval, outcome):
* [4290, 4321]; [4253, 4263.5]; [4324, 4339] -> 5.1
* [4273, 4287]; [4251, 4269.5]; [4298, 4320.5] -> 1.4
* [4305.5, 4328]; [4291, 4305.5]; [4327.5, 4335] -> 0.5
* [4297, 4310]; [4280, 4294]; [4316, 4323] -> 3.6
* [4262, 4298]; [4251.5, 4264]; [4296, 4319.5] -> 1.2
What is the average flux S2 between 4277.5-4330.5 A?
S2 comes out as 6.7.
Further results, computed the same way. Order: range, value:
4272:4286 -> 6.51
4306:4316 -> 6.15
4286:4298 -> 6.65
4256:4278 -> 7.4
